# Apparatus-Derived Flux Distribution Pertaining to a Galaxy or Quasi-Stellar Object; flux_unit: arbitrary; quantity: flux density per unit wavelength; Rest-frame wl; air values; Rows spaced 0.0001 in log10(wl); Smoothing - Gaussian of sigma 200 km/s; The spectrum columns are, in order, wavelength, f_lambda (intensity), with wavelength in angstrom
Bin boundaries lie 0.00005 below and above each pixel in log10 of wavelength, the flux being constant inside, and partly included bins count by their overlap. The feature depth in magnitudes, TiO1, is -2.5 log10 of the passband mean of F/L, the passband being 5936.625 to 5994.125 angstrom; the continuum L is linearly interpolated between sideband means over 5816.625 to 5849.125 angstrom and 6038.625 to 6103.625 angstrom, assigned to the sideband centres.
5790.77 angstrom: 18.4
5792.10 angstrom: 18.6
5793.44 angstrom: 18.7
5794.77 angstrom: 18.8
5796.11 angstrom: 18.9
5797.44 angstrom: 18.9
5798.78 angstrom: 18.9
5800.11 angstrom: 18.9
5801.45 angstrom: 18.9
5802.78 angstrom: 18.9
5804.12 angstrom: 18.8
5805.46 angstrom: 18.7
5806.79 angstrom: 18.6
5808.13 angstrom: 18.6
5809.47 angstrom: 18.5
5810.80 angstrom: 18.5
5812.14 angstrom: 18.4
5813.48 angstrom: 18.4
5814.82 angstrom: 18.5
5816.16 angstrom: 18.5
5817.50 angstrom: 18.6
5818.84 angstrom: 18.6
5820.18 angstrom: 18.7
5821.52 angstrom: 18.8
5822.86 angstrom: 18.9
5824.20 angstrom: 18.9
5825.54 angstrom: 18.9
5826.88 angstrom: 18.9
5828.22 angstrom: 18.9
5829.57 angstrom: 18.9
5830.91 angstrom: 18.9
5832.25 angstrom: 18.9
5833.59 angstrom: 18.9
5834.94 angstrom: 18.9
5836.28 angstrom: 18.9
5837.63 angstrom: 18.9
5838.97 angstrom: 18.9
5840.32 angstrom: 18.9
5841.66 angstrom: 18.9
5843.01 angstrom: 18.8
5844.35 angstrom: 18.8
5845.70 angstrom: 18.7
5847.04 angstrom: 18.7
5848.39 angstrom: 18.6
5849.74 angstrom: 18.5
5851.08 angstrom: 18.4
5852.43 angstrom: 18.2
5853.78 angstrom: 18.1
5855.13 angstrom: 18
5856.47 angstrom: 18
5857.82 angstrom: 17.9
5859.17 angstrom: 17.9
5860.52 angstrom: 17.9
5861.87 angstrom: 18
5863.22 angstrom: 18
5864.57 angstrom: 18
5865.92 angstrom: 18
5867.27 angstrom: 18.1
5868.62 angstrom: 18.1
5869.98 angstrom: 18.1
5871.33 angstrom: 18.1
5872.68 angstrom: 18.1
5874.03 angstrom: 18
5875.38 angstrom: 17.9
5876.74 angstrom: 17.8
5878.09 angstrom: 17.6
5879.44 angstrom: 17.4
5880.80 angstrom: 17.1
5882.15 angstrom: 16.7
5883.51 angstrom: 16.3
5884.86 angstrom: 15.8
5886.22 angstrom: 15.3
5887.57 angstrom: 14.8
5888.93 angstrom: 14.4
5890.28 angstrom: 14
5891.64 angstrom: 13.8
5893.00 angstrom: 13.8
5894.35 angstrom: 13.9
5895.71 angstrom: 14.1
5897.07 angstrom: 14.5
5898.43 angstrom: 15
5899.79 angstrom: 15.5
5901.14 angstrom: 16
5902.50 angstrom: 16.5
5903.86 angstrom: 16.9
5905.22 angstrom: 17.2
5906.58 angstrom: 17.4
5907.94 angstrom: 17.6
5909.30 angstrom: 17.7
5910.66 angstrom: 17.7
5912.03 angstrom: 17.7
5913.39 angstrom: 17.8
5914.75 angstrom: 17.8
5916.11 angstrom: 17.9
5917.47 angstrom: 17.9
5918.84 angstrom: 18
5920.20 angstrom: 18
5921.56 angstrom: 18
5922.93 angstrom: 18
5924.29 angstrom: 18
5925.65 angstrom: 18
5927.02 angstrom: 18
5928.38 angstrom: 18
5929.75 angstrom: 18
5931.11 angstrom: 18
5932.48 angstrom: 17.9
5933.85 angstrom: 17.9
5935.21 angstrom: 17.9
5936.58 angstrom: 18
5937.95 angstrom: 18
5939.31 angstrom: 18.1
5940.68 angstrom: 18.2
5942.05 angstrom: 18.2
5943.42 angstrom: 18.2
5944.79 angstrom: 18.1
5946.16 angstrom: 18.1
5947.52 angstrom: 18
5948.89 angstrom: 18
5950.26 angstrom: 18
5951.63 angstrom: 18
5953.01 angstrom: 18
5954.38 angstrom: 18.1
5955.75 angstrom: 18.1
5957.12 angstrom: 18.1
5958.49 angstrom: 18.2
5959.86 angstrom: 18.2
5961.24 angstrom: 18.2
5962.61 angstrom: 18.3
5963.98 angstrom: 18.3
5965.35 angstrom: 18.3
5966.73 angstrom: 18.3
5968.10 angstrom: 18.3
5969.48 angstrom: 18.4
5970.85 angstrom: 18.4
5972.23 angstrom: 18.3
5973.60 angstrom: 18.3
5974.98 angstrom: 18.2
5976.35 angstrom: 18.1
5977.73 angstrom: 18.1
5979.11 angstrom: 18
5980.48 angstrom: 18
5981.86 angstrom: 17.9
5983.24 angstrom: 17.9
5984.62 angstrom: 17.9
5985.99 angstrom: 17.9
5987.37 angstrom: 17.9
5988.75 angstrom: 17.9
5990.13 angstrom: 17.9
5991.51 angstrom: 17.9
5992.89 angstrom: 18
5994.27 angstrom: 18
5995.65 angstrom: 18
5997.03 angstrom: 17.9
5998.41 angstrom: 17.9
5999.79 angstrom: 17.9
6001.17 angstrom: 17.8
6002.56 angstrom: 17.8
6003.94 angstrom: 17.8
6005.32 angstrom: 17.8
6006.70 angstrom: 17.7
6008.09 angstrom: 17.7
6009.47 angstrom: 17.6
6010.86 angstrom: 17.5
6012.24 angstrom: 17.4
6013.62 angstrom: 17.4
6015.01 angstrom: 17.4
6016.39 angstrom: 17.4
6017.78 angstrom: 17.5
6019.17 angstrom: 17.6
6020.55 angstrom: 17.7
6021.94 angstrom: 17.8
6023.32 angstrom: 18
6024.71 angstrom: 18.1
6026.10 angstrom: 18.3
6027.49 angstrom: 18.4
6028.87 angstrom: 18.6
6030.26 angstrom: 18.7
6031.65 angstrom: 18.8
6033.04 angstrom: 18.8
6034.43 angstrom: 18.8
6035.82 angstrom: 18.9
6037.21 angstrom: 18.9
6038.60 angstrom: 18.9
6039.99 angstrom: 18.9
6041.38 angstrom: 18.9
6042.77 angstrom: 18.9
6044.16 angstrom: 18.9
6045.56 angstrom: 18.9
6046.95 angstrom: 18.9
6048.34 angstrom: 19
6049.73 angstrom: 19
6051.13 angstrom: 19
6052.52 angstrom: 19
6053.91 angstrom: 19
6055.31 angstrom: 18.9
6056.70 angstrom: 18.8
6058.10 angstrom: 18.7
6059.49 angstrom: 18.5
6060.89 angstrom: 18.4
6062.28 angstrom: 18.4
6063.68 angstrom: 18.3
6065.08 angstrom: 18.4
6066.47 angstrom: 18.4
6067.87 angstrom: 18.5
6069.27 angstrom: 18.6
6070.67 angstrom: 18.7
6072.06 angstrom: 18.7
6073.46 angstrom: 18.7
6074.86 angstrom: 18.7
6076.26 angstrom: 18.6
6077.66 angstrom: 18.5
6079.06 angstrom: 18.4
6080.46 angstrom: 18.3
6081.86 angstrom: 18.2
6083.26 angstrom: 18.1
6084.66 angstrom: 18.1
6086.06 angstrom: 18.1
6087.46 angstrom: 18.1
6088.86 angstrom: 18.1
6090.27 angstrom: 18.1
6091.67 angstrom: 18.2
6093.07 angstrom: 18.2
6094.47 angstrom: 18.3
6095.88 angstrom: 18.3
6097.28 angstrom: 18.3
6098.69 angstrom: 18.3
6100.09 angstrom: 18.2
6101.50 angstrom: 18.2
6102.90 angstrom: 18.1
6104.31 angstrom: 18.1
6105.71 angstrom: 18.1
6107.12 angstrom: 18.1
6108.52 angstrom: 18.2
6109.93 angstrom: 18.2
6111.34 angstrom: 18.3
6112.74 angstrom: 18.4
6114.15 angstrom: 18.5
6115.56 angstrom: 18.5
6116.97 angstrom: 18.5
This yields 0.03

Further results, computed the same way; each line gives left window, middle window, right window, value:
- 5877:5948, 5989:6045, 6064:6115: -0.020 mag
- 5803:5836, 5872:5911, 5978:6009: 0.140 mag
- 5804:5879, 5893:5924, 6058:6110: 0.099 mag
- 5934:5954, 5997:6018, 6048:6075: 0.045 mag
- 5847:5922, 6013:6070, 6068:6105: -0.027 mag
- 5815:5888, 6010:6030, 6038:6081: 0.047 mag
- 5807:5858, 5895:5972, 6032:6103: 0.054 mag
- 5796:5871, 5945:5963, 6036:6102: 0.027 mag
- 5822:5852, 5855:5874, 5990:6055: 0.042 mag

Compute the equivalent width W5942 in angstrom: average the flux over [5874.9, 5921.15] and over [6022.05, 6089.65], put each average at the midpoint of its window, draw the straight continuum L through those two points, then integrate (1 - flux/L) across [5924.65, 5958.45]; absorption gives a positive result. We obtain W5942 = -2.0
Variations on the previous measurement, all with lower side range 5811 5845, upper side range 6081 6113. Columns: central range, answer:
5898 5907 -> 1.09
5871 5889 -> 1.74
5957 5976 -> 0.21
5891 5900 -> 2.08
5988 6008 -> 0.58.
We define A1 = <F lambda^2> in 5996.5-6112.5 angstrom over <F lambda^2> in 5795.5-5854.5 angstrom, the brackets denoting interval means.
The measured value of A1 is 1.06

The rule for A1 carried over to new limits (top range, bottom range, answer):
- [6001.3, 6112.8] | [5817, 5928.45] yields 1.11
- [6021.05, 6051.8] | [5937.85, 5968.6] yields 1.06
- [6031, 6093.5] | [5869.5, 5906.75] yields 1.22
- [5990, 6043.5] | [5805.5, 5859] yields 1.03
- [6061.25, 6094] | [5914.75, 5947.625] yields 1.07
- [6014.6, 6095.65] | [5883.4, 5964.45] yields 1.12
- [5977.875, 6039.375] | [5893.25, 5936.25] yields 1.08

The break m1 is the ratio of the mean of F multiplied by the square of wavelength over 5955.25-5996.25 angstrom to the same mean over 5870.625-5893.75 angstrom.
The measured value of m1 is 1.15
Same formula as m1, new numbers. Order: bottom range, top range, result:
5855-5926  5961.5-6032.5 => 1.10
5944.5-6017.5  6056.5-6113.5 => 1.06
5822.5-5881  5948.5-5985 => 1.03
